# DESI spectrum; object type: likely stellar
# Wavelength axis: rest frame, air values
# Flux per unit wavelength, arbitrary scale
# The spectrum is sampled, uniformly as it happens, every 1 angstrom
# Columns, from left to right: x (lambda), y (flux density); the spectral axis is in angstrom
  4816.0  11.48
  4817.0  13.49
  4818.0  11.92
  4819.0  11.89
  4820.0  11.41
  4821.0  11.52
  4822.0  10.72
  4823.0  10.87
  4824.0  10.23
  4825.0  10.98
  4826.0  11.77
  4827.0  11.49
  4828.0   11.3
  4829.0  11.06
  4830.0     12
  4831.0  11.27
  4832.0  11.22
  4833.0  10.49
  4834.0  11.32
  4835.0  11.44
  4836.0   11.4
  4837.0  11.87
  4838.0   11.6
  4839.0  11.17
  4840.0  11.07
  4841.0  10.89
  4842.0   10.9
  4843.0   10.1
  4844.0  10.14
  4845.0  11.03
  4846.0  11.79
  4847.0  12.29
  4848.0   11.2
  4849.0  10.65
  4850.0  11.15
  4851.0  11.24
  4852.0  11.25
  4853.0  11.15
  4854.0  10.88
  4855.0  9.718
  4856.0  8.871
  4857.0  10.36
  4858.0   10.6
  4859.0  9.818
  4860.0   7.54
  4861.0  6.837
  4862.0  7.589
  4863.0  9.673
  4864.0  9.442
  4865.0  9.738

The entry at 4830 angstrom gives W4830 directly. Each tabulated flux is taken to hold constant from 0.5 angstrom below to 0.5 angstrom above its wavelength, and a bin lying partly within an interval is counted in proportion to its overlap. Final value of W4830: 12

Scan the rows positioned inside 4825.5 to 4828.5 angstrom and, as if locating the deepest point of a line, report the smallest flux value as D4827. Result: 11.3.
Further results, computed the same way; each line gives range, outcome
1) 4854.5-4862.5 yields 6.837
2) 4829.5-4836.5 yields 10.49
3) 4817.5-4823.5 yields 10.72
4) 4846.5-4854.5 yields 10.65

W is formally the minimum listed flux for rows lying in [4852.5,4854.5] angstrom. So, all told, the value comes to 10.88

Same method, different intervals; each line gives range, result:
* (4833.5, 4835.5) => 11.32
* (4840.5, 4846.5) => 10.1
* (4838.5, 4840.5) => 11.07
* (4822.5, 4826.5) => 10.23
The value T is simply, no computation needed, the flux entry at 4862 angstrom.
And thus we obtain 7.589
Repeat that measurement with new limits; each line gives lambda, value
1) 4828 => 11.3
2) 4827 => 11.49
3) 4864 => 9.442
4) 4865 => 9.738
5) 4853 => 11.15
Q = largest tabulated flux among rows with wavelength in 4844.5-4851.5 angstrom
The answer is 12.29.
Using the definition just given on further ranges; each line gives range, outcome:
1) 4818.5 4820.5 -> 11.89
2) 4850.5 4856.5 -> 11.25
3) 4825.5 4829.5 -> 11.77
